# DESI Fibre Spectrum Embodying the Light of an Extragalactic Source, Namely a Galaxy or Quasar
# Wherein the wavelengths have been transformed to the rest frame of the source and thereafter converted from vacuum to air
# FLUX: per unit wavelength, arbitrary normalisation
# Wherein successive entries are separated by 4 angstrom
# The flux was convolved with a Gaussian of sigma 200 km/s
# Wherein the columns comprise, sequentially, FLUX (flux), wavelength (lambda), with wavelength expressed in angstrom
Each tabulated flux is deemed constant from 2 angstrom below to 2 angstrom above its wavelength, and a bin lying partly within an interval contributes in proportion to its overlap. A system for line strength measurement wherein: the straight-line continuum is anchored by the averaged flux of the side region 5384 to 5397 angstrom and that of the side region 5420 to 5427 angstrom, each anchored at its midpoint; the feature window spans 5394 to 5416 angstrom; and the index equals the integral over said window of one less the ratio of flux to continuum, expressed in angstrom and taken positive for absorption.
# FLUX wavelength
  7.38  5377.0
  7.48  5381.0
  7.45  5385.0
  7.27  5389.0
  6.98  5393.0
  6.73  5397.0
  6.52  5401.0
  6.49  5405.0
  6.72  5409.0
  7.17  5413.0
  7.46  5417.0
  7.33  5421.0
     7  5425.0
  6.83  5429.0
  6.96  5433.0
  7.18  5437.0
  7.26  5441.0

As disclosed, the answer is 1.14 angstrom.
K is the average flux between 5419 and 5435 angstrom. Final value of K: 7.03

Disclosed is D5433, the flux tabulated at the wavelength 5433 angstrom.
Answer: 6.96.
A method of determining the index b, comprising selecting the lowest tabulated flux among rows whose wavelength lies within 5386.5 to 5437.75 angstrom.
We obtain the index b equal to 6.49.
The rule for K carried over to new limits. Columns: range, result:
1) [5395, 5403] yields 6.62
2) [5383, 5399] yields 7.11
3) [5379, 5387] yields 7.46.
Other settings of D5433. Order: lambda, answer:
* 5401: 6.52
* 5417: 7.46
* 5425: 7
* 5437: 7.18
